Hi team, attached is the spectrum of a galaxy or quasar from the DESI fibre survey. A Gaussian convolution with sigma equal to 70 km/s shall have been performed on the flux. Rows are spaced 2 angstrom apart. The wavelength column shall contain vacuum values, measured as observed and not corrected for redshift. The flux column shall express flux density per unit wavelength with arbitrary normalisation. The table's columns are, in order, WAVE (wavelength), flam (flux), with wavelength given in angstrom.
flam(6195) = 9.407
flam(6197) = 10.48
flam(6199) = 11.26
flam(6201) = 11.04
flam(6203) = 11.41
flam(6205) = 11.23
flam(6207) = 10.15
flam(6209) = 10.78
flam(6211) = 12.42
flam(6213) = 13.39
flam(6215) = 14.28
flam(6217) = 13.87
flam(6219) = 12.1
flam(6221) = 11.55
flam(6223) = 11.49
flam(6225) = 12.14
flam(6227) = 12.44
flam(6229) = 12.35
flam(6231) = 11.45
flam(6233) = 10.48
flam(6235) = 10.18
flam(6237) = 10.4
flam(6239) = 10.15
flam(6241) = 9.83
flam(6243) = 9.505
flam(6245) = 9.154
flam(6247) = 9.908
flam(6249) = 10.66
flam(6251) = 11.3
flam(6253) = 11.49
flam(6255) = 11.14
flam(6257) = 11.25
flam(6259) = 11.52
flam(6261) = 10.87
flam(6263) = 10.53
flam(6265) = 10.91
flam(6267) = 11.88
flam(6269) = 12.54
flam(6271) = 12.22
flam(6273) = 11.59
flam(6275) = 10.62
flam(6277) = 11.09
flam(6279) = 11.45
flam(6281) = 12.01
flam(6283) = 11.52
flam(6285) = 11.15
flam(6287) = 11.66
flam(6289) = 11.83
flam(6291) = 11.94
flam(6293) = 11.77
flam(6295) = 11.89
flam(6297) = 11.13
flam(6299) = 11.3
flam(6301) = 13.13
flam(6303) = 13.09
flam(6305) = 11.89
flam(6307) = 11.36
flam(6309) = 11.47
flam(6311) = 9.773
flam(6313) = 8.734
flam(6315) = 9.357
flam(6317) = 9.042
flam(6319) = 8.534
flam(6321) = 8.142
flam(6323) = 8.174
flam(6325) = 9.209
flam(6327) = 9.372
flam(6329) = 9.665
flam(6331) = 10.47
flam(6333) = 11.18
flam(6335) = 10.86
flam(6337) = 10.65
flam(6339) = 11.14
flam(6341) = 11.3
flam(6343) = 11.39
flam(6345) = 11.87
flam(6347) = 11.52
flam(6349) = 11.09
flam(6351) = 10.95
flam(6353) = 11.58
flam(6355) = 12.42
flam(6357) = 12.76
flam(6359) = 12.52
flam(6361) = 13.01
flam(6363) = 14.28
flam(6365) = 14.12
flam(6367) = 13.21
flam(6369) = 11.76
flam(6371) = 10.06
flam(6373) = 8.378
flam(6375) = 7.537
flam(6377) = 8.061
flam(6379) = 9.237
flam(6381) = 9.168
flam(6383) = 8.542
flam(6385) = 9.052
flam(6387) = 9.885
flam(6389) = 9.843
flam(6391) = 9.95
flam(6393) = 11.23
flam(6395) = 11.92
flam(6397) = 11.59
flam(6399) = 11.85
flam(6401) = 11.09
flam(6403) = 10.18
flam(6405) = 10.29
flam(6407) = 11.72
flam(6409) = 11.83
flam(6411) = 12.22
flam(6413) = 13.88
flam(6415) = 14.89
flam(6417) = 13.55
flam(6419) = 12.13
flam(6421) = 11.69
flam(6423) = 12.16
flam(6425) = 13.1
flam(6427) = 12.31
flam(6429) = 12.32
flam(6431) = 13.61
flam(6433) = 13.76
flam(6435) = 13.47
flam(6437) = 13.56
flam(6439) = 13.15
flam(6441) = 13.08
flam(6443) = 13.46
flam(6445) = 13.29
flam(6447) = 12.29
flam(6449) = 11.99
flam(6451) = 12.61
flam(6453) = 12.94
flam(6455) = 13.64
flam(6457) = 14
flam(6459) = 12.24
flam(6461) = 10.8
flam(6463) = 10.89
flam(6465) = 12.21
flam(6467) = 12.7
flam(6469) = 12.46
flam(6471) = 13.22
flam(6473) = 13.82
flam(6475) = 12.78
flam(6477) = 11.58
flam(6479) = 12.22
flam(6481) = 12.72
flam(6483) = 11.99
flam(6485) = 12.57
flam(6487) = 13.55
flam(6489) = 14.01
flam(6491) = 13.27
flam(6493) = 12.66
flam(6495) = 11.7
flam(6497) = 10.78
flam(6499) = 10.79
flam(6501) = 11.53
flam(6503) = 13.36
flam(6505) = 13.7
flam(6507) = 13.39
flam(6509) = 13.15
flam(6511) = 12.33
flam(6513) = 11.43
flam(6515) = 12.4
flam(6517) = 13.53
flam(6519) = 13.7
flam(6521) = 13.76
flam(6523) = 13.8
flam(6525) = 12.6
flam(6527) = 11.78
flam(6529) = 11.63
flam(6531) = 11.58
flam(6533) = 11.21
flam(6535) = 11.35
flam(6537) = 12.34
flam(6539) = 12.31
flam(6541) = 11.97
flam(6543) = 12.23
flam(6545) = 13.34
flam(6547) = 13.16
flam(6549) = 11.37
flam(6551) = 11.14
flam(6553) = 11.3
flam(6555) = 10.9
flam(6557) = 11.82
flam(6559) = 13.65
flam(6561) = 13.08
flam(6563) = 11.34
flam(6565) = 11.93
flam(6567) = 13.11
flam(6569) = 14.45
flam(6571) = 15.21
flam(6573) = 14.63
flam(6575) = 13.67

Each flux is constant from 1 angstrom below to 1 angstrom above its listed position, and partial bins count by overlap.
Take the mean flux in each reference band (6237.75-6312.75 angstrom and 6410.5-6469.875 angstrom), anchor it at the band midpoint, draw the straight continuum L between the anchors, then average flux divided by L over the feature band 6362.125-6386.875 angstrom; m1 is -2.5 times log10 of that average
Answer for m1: 0.19 mag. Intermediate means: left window 11.2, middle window 10.2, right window 12.8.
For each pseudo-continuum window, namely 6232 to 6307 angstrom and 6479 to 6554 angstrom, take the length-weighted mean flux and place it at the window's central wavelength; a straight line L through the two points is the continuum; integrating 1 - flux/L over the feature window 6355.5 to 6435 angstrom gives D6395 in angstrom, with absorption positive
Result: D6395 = 2.0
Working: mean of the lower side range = 11.2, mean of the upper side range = 12.4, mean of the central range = 11.5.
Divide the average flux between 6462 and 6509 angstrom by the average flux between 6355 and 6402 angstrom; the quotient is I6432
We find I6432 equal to 1.15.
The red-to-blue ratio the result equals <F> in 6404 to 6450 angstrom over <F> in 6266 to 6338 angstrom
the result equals 1.17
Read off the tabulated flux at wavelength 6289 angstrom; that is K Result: 11.83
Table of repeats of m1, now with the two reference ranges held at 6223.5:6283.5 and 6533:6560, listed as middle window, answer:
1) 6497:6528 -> -0.067 mag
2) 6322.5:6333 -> 0.179 mag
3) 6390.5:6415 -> -0.007 mag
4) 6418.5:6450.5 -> -0.104 mag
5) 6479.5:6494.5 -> -0.093 mag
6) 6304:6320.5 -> 0.134 mag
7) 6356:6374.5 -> -0.061 mag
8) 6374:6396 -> 0.210 mag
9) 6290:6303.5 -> -0.072 mag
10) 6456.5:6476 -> -0.062 mag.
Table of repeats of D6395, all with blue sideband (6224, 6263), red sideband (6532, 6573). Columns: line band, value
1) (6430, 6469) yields -3.04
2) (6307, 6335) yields 4.11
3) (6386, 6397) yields 0.89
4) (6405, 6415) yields -0.65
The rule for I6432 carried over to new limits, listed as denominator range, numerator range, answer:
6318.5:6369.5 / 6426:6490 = 1.14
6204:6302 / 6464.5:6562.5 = 1.09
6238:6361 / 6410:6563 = 1.15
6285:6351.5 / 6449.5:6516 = 1.16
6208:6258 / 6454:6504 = 1.10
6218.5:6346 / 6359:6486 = 1.09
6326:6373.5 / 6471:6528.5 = 1.10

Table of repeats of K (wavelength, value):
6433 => 13.76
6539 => 12.31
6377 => 8.061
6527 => 11.78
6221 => 11.55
